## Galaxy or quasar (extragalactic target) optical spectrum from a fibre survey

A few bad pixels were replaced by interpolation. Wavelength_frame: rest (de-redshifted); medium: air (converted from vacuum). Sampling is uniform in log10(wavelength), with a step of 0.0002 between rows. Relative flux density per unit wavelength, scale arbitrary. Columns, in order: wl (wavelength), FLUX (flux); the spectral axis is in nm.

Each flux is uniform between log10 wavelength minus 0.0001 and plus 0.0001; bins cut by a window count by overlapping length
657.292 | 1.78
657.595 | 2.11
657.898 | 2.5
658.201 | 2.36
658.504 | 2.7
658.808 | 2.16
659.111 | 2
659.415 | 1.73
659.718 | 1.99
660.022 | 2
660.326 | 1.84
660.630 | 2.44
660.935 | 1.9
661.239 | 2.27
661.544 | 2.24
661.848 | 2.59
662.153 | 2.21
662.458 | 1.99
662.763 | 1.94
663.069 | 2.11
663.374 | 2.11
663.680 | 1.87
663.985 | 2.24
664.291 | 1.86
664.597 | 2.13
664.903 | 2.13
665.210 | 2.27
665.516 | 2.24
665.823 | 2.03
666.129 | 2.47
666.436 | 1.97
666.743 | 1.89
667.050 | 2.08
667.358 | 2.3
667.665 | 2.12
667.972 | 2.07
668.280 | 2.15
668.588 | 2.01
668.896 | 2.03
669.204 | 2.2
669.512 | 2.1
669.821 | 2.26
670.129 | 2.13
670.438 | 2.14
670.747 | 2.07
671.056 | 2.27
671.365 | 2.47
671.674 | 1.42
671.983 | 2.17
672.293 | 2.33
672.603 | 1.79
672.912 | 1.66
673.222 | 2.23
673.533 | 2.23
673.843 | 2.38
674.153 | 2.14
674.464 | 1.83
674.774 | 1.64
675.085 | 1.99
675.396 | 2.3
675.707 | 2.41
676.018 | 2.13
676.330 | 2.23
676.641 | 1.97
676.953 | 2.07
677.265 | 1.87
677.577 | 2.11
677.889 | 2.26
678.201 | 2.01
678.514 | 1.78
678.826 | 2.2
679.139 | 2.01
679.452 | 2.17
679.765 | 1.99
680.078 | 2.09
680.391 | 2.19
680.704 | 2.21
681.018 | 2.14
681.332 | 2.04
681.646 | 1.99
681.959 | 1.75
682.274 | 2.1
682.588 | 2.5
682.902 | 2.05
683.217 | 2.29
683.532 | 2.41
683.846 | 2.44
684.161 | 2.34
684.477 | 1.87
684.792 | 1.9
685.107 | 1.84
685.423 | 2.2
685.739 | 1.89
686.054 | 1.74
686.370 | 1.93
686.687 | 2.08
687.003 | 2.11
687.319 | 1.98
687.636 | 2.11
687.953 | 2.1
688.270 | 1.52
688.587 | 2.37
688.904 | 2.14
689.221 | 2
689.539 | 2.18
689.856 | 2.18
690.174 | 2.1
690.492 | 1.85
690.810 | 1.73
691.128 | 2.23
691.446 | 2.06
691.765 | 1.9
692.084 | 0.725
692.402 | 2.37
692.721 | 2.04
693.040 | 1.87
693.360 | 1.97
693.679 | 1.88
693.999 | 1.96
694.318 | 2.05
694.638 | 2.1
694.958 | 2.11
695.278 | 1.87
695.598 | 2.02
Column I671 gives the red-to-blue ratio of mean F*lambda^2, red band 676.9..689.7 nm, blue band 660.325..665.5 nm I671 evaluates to 1.0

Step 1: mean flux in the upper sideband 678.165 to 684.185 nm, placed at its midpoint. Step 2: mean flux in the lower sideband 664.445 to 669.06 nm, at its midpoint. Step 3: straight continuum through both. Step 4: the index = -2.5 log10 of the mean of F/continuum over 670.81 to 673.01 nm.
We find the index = 0.053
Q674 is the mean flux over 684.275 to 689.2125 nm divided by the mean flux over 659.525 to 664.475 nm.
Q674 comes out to 0.9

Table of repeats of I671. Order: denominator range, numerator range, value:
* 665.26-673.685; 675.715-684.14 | 1.04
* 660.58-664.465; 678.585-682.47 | 1.03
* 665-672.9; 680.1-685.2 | 1.05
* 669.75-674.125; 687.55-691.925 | 1.02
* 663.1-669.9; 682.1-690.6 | 1.04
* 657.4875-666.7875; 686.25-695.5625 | 1.01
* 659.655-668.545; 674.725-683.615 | 1.04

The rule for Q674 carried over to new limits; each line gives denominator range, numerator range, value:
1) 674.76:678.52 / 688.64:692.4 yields 0.93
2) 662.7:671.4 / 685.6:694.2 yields 0.92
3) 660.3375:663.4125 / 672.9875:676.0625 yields 0.98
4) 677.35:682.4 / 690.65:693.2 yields 0.90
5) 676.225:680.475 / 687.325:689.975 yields 1.00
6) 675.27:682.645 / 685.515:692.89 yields 0.94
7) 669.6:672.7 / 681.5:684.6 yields 1.03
